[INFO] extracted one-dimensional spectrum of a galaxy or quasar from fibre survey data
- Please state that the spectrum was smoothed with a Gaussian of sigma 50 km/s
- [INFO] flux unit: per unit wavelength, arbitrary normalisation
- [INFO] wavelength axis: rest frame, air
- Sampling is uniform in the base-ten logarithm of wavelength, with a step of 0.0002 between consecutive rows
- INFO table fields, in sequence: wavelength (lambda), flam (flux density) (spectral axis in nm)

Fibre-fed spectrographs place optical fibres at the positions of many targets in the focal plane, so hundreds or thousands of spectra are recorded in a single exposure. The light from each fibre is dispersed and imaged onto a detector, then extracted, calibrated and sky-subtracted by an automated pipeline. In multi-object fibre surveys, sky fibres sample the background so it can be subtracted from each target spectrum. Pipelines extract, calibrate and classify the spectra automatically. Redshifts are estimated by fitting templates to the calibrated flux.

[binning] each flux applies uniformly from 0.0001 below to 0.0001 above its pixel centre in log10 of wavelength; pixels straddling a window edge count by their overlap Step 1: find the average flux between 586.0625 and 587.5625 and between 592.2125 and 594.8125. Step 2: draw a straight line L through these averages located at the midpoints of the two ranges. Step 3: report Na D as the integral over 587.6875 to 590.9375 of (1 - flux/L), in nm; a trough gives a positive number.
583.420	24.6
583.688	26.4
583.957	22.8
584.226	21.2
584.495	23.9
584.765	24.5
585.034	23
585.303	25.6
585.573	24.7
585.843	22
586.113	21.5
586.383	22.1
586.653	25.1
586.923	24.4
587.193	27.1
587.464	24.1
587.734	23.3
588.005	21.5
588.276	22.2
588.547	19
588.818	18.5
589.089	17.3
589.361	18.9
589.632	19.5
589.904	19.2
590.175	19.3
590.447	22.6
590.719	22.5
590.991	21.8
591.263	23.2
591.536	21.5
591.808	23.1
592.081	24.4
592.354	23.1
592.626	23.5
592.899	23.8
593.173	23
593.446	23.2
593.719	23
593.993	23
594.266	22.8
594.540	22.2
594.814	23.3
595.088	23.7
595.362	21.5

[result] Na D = 0.479 nm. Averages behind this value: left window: 24.2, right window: 23.1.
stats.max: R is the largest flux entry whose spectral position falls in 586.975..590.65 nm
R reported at 27.1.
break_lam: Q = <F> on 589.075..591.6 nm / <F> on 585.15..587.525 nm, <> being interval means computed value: 0.9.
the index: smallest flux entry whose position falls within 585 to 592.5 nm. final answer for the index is 17.3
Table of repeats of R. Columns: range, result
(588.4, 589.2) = 19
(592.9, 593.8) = 23.2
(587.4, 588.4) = 24.1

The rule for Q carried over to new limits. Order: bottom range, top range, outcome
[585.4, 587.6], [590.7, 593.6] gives 0.96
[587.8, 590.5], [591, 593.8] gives 1.17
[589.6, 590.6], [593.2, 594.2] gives 1.14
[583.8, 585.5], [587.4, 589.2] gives 0.88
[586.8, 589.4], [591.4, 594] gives 1.07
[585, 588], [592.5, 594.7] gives 0.97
